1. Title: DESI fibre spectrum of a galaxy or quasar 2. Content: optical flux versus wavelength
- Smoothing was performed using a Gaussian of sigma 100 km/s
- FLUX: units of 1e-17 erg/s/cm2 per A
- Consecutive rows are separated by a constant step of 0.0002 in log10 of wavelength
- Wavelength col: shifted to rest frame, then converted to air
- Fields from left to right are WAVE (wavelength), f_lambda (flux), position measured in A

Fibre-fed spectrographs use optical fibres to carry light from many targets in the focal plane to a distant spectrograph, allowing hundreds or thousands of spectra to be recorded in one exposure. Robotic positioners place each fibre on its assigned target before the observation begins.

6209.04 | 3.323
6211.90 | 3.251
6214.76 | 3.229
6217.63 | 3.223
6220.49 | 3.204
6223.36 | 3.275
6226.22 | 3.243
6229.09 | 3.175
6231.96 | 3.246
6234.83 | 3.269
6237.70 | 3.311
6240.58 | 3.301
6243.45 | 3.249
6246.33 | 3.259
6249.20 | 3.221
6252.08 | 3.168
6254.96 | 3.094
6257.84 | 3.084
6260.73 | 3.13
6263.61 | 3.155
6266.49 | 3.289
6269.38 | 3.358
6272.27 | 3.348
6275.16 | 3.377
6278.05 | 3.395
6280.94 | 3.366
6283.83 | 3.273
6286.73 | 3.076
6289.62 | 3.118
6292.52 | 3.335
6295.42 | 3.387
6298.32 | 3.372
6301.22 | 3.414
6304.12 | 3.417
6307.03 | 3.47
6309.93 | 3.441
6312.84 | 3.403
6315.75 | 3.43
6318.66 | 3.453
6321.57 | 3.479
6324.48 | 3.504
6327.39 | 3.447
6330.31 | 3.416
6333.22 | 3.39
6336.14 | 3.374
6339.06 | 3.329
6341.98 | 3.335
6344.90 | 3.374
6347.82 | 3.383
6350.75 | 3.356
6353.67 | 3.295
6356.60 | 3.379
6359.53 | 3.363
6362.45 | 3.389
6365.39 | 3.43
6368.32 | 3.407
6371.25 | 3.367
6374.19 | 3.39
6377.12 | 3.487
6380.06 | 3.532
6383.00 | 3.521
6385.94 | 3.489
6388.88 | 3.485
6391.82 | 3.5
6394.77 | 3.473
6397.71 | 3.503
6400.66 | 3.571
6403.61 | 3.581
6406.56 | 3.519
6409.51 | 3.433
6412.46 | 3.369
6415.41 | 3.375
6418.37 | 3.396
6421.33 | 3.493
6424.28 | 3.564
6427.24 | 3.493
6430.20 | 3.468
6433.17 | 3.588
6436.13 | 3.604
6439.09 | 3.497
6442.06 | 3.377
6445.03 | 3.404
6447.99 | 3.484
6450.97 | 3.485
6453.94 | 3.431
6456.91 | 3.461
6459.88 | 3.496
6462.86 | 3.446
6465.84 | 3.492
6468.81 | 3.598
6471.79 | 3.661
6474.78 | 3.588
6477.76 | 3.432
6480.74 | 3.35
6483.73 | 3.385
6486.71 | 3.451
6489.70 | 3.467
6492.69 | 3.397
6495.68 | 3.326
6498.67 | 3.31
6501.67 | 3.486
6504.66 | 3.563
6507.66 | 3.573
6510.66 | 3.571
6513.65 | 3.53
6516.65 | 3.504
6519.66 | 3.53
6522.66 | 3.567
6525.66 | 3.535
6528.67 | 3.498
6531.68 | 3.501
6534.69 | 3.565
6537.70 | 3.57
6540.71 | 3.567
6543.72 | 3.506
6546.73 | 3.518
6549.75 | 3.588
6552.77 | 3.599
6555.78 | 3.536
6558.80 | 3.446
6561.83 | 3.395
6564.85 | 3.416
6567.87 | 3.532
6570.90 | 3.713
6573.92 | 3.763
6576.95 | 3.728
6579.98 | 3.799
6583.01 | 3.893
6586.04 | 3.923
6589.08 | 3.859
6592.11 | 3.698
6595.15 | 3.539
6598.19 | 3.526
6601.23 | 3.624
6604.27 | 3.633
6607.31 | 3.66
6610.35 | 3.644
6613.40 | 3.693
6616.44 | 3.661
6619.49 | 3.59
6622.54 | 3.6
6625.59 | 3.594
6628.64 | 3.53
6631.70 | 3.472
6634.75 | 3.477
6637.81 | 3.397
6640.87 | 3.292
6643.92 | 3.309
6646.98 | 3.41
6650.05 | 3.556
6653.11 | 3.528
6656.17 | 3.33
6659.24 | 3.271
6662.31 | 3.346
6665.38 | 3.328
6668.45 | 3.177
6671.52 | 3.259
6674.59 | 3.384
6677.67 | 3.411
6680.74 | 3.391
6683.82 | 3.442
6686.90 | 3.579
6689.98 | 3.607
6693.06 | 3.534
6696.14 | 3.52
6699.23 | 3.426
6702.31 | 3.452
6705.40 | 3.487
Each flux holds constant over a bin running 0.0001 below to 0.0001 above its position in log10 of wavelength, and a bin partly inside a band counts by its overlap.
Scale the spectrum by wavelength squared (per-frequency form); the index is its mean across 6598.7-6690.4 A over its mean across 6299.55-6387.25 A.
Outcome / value 1.12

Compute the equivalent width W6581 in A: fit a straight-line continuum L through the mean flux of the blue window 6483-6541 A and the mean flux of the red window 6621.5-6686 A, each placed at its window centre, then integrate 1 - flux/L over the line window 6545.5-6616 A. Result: -3.9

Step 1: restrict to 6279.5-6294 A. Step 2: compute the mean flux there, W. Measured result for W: 3.23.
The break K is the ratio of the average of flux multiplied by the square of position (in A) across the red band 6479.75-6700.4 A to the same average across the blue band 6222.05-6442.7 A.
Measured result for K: 1.13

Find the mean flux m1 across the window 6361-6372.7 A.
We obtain 3.4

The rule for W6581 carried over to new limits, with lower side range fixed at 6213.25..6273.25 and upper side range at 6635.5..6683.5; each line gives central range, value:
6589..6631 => -3.4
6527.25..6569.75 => -2.4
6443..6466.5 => -1.2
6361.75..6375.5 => -0.5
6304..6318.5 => -0.8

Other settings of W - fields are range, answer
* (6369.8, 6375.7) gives 3.38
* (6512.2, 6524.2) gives 3.53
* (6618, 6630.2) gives 3.58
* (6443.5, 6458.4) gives 3.45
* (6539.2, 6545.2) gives 3.54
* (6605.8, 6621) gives 3.65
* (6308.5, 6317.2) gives 3.42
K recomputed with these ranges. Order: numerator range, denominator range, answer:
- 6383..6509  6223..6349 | 1.10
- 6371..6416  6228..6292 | 1.12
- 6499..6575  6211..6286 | 1.19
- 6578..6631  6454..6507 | 1.10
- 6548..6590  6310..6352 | 1.15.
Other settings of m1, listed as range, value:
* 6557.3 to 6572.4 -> 3.5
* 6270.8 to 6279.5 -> 3.37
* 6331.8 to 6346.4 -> 3.36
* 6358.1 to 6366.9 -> 3.4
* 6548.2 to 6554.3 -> 3.59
